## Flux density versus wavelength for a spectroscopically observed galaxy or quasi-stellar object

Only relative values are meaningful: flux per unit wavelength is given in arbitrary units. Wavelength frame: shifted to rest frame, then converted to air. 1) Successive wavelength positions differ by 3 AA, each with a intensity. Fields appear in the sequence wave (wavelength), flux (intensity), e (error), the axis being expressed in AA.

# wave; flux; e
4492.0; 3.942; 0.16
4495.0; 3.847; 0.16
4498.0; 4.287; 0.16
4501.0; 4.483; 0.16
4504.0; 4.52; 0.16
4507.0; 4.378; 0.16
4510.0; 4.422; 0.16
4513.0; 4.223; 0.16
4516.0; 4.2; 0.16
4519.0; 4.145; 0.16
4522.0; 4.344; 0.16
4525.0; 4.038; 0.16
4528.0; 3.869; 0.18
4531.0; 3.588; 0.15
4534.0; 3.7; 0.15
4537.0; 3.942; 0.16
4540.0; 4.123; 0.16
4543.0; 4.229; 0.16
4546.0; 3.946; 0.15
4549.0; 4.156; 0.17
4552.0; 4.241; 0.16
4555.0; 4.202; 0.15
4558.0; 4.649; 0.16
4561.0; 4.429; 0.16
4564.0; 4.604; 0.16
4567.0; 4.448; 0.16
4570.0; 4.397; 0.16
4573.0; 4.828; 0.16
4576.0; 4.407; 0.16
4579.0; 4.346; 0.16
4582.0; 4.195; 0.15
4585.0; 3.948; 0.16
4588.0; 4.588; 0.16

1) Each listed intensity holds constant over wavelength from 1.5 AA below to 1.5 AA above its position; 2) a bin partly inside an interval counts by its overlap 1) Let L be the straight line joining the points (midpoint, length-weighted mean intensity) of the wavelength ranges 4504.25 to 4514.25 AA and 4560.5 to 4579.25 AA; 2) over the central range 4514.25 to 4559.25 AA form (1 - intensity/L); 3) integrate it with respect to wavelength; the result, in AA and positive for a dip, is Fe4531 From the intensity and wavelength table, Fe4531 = 3.5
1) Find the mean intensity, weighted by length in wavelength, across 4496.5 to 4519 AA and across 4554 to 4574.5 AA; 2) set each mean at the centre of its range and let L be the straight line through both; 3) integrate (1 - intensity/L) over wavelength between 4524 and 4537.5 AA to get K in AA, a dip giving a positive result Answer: 1.8 AA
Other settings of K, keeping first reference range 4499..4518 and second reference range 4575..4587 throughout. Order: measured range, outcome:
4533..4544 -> 0.8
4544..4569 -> -0.3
